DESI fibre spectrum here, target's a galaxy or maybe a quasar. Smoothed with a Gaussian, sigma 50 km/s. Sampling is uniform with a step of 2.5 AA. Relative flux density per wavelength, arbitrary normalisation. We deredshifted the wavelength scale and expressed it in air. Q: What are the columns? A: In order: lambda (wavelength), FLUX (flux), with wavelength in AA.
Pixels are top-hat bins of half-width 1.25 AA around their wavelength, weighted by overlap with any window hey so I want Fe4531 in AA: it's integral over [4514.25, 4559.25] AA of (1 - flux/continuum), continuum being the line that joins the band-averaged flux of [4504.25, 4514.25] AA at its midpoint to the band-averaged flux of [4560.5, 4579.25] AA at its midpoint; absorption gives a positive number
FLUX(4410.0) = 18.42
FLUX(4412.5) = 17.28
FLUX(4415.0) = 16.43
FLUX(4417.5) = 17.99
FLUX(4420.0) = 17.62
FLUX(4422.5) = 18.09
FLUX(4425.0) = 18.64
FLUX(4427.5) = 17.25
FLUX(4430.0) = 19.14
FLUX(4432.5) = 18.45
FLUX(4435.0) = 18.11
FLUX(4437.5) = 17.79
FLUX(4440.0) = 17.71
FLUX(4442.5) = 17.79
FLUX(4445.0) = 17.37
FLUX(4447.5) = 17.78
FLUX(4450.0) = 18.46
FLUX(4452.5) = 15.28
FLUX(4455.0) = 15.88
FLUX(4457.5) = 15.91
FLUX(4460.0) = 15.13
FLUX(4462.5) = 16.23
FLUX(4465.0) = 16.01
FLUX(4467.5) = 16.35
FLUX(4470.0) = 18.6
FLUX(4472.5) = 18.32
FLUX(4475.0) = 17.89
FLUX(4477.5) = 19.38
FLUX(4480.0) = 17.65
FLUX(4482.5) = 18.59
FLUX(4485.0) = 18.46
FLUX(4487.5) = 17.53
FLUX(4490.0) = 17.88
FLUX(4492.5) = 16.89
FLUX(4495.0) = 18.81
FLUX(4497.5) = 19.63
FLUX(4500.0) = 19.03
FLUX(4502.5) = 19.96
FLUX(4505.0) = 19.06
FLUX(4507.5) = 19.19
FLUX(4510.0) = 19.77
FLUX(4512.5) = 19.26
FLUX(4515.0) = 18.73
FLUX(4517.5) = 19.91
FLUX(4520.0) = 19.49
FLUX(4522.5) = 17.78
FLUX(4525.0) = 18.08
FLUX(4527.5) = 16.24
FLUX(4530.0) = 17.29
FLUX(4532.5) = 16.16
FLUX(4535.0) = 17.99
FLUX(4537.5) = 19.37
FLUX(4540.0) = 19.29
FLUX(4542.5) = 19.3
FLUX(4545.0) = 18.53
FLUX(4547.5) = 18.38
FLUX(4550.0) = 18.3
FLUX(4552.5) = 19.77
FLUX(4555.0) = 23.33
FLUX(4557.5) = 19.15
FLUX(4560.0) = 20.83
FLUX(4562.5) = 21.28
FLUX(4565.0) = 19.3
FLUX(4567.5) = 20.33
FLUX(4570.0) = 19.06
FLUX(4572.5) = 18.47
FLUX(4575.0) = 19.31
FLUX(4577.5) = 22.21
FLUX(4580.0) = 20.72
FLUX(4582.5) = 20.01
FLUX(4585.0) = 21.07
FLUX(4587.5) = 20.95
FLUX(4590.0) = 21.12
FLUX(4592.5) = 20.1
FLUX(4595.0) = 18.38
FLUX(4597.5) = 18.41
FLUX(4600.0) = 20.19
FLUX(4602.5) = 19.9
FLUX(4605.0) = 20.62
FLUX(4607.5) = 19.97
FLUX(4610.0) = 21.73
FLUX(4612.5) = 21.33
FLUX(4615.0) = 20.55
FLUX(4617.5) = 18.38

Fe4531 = 2.0 AA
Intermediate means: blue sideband 19.3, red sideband 20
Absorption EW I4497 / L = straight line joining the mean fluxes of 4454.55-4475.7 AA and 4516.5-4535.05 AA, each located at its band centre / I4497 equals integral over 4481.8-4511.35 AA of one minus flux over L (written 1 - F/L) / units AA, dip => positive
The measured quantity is -2.5 AA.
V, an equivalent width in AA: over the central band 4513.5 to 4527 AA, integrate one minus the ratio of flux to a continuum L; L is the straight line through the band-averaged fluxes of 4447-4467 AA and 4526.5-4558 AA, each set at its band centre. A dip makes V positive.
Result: -0.44 AA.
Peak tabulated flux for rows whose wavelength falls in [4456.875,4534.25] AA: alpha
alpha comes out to 19.96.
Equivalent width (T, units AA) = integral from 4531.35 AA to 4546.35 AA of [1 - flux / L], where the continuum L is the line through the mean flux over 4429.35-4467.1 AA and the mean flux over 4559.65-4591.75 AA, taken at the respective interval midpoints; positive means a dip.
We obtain 0.7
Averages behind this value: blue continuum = 17.1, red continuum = 20.3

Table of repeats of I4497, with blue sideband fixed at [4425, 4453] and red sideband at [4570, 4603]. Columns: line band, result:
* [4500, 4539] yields 0.9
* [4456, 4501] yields 1.9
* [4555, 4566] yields -0.5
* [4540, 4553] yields 0.4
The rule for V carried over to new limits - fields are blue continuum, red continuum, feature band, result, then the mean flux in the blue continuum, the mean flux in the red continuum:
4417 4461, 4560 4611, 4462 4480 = 0.46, 17.5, 20.2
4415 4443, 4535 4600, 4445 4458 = 1.08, 18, 19.8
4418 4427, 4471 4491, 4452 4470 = 2.10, 18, 18.2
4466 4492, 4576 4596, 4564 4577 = 0.48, 18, 20.6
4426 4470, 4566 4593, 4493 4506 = -0.55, 17.1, 20.3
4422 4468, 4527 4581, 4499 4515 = -0.79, 17.2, 19.3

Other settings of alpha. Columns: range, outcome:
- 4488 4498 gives 19.63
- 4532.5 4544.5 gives 19.37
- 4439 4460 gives 18.46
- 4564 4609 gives 22.21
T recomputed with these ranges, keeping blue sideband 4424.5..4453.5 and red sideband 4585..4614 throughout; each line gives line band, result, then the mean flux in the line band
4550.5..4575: -0.4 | 20.1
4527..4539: 1.1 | 17.5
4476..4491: 0.2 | 18.2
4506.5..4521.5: -0.3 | 19.4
